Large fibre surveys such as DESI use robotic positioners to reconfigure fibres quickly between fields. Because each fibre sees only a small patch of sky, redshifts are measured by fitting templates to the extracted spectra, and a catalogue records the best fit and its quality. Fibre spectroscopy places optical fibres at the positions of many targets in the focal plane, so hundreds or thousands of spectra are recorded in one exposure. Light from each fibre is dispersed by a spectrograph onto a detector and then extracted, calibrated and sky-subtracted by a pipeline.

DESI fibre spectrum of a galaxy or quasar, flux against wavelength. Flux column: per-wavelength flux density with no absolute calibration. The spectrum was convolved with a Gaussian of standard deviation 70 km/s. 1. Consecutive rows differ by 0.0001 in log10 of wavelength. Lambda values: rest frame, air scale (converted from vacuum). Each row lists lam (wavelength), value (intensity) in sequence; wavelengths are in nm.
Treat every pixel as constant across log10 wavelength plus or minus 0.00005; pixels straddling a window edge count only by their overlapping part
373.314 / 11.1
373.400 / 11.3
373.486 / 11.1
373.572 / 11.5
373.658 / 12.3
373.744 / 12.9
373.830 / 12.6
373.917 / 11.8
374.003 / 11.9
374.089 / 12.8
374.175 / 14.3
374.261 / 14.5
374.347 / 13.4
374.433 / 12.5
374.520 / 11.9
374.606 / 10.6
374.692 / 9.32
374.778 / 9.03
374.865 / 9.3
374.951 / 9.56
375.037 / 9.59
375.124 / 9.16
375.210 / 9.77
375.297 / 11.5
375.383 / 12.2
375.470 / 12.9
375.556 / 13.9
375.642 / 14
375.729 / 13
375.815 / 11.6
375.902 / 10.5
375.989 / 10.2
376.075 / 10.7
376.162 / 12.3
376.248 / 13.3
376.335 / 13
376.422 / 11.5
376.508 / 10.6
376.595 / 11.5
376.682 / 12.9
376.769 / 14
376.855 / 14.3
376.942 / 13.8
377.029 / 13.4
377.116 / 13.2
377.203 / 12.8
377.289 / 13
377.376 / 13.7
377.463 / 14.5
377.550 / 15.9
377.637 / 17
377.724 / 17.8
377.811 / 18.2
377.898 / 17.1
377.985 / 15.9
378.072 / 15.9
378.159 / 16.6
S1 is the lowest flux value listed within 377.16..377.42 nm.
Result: 12.8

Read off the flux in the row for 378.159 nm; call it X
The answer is 16.6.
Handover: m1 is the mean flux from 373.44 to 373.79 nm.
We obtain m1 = 12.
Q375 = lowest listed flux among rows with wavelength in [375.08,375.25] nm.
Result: 9.16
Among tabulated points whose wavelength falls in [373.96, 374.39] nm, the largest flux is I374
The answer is 14.5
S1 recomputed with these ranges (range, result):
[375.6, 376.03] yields 10.2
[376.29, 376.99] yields 10.6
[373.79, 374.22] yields 11.8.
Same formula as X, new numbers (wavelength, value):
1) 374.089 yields 12.8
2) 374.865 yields 9.3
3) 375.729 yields 13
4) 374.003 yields 11.9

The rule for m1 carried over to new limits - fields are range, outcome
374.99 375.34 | 9.99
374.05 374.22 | 13.6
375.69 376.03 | 11.3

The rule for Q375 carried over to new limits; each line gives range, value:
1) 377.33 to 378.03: 13.7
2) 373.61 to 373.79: 12.3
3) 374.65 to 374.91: 9.03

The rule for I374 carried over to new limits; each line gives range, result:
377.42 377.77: 17.8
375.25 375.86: 14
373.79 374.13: 12.8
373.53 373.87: 12.9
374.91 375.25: 9.77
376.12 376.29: 13.3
